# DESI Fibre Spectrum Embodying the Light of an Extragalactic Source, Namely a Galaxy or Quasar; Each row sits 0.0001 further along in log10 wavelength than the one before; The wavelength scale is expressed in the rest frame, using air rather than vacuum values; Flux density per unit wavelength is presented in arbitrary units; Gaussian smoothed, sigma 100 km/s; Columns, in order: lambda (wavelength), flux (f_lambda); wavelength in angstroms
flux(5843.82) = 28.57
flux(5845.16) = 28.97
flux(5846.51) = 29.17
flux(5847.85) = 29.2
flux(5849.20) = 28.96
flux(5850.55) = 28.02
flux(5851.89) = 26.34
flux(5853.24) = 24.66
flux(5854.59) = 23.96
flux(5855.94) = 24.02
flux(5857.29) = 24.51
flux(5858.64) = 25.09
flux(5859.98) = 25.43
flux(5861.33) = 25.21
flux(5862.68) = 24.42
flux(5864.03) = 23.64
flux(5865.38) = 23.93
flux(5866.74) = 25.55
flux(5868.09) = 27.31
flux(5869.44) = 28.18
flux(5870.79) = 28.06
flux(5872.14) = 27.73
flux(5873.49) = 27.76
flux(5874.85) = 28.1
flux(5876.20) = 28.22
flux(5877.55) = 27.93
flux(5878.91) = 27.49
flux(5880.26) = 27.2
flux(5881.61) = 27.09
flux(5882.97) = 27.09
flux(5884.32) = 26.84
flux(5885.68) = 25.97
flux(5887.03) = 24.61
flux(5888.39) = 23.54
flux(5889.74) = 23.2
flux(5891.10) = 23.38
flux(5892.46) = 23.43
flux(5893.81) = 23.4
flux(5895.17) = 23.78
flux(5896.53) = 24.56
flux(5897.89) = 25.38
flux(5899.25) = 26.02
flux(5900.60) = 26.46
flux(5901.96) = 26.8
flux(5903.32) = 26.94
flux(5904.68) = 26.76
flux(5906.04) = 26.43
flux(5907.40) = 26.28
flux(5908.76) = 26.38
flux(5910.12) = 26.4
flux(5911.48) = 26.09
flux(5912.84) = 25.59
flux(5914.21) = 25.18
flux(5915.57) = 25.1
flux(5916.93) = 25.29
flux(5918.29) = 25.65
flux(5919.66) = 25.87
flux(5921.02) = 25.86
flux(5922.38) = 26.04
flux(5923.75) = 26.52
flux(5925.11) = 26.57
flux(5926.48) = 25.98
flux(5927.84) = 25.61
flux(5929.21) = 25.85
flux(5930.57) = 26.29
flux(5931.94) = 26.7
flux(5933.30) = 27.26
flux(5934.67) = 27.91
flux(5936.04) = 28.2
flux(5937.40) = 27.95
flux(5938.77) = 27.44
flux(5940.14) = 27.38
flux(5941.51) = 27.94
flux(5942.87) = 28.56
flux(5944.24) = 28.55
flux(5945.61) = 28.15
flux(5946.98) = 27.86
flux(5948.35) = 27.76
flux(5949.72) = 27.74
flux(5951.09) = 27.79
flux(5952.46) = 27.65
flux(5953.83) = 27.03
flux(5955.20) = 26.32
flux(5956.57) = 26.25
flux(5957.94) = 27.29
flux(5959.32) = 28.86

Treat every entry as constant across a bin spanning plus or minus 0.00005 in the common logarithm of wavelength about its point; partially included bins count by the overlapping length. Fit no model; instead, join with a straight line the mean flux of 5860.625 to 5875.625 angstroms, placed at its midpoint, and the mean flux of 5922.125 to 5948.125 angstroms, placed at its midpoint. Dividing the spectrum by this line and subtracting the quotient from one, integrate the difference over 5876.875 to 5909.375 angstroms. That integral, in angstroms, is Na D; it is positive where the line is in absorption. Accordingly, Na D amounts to 1.19 angstroms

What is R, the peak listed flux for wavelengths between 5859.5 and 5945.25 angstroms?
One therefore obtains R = 28.56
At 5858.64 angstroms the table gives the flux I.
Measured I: 25.09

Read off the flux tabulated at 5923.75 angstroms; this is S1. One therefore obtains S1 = 26.52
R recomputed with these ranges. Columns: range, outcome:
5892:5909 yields 26.94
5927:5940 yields 28.2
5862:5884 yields 28.22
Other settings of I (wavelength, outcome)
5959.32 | 28.86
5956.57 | 26.25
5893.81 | 23.4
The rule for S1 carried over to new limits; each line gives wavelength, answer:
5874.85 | 28.1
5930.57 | 26.29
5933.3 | 27.26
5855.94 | 24.02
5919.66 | 25.87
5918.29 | 25.65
